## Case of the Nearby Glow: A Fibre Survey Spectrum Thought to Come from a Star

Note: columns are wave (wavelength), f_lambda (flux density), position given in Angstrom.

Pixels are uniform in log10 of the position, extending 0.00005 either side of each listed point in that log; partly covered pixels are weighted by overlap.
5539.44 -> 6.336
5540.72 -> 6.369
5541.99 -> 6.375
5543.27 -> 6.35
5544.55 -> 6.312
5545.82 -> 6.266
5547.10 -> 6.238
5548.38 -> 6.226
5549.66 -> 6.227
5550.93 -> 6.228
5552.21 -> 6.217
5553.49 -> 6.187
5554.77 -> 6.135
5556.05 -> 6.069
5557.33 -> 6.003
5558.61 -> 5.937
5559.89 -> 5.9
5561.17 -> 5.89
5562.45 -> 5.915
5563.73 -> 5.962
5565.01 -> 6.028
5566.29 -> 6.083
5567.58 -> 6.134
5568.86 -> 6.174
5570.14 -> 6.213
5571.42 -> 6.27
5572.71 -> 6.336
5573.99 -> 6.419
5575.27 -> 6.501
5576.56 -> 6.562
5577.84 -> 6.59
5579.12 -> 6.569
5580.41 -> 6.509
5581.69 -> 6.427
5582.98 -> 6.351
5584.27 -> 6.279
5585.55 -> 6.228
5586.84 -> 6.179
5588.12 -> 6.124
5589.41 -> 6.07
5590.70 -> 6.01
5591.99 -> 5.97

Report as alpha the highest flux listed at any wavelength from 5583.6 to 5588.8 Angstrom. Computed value 6.279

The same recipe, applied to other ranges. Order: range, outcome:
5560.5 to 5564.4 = 5.962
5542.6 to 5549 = 6.35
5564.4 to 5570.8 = 6.213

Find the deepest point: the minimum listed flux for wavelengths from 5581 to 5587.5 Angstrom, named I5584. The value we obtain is 6.179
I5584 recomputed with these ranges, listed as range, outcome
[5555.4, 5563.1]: 5.89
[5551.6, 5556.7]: 6.069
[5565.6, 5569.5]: 6.083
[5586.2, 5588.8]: 6.124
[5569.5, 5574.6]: 6.213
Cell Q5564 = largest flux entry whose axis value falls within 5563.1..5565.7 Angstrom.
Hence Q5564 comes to 6.028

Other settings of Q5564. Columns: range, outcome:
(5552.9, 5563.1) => 6.187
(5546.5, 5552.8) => 6.238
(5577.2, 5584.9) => 6.59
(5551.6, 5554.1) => 6.217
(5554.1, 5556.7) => 6.135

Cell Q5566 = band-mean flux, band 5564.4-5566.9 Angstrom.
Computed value 6.06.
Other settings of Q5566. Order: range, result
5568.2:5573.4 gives 6.25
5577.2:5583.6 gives 6.49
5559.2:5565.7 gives 5.94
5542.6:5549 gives 6.27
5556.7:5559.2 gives 5.97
